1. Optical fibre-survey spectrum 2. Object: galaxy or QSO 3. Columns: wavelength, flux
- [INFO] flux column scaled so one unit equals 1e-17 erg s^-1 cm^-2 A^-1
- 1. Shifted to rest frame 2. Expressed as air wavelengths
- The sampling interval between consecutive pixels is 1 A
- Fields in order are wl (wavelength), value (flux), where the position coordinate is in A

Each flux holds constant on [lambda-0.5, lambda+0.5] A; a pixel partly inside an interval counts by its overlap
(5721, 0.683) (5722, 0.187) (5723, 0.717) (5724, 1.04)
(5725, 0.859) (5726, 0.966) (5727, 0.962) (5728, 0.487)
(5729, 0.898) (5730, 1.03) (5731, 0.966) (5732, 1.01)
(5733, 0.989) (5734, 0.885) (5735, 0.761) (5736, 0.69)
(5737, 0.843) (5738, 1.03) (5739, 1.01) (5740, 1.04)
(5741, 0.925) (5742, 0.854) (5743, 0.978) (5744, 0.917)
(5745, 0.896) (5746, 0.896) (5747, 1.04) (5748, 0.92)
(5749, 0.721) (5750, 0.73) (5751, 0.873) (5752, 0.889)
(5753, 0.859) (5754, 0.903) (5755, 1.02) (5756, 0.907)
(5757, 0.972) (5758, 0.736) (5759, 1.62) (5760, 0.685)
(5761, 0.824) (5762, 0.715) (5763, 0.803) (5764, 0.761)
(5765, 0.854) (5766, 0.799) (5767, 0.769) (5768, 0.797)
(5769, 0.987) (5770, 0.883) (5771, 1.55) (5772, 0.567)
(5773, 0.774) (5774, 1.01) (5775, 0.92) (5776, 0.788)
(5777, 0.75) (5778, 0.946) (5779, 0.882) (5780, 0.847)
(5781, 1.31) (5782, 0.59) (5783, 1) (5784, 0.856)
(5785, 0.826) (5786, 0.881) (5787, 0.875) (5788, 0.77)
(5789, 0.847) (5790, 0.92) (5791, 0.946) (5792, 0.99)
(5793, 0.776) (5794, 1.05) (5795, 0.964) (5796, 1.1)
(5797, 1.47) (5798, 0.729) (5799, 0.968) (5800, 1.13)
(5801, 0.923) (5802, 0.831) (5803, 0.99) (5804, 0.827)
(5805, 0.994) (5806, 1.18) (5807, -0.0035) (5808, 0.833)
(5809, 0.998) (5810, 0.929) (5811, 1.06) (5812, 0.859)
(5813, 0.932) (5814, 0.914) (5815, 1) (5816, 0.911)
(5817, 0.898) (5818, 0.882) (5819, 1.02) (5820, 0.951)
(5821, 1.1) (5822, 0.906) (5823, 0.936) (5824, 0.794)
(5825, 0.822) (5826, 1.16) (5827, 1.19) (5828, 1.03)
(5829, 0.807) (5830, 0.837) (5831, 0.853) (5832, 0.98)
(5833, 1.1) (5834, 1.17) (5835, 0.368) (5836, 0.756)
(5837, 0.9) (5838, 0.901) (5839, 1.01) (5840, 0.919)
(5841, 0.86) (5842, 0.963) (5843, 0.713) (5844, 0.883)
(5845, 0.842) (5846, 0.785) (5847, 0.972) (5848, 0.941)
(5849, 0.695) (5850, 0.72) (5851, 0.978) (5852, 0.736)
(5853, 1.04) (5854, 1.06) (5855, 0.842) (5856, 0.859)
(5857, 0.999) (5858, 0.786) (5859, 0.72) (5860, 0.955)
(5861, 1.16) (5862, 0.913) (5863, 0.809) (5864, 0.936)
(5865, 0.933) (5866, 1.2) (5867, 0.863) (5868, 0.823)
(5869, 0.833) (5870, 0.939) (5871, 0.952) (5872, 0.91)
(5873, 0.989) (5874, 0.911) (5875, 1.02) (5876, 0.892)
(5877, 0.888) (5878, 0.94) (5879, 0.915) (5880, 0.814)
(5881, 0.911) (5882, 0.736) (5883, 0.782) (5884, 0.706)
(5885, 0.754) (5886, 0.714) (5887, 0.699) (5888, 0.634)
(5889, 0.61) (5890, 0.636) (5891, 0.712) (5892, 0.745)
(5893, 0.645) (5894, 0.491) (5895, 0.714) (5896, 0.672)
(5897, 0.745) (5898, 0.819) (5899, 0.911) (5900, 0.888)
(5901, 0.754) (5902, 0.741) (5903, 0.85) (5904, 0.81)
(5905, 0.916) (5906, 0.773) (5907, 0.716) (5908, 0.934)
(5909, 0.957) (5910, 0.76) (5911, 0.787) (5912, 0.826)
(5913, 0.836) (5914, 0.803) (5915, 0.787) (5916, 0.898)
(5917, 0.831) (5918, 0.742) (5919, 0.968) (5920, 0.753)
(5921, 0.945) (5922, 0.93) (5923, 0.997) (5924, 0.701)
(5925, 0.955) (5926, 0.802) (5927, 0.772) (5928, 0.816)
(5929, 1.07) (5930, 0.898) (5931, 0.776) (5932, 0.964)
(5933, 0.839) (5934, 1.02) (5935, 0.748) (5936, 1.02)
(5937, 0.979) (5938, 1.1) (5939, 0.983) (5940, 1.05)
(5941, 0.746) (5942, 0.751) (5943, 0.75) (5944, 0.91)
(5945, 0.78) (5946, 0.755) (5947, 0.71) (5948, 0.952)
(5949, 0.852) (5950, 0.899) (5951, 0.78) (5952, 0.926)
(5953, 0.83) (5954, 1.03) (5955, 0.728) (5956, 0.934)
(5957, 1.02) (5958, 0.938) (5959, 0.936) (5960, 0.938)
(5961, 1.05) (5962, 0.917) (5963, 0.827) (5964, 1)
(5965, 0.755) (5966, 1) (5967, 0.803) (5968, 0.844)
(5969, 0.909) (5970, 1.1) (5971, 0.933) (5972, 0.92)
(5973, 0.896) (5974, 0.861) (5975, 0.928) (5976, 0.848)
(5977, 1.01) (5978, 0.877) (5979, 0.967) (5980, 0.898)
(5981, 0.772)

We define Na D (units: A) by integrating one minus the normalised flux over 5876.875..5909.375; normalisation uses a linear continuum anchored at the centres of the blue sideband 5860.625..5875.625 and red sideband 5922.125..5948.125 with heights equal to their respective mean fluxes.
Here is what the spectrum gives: 5.2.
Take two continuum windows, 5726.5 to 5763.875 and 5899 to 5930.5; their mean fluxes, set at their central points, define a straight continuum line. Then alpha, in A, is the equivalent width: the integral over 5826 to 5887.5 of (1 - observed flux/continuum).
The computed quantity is -1.8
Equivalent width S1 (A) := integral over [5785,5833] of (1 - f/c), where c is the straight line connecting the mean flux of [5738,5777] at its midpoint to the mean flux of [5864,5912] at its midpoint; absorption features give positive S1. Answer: -3.6 A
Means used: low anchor 0.9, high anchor 0.817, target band 0.932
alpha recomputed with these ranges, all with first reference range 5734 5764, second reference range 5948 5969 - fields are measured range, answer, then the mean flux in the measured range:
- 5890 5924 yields 3.7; 0.804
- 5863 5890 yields 1.4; 0.853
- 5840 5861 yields 0.5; 0.876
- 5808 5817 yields -0.4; 0.941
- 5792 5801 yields -1.2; 1.02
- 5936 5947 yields 0.3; 0.879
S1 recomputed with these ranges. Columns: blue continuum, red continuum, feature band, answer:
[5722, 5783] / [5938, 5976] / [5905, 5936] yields 1.2 A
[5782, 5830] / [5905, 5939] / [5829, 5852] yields 1.1 A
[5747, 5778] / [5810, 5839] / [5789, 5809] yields -0.3 A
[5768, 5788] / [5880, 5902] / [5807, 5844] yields -3.7 A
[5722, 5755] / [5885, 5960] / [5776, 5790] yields 0.0 A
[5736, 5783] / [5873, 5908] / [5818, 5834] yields -2.5 A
